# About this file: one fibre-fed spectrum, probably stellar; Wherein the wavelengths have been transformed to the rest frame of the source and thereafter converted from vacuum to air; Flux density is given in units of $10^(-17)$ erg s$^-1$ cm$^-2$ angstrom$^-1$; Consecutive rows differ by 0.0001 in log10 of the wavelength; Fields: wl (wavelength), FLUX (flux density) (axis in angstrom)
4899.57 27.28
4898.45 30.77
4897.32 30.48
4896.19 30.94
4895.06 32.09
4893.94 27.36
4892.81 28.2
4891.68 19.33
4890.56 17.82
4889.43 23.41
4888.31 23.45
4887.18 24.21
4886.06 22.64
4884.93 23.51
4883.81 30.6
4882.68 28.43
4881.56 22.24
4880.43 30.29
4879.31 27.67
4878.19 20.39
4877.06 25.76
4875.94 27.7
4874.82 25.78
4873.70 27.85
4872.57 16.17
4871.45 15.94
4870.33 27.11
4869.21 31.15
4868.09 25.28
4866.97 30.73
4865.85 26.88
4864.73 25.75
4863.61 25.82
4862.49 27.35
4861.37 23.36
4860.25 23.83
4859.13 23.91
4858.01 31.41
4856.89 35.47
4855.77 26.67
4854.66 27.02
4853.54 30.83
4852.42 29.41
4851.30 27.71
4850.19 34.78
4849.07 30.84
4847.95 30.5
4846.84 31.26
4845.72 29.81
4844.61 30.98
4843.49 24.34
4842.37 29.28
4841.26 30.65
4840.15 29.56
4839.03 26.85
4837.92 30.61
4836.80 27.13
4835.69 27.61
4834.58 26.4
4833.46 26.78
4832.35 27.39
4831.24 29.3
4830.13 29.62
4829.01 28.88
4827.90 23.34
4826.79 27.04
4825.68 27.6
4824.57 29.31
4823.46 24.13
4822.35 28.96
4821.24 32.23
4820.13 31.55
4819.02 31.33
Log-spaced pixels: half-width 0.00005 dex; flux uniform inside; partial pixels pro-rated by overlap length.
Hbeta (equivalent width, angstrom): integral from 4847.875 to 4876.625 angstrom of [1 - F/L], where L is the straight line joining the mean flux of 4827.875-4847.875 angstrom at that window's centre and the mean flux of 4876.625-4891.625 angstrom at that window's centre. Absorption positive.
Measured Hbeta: -0.9 angstrom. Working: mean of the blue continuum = 28.5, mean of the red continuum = 24.5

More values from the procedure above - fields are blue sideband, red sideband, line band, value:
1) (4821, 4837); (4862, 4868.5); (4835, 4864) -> -1.54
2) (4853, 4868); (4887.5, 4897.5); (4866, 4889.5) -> 1.08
